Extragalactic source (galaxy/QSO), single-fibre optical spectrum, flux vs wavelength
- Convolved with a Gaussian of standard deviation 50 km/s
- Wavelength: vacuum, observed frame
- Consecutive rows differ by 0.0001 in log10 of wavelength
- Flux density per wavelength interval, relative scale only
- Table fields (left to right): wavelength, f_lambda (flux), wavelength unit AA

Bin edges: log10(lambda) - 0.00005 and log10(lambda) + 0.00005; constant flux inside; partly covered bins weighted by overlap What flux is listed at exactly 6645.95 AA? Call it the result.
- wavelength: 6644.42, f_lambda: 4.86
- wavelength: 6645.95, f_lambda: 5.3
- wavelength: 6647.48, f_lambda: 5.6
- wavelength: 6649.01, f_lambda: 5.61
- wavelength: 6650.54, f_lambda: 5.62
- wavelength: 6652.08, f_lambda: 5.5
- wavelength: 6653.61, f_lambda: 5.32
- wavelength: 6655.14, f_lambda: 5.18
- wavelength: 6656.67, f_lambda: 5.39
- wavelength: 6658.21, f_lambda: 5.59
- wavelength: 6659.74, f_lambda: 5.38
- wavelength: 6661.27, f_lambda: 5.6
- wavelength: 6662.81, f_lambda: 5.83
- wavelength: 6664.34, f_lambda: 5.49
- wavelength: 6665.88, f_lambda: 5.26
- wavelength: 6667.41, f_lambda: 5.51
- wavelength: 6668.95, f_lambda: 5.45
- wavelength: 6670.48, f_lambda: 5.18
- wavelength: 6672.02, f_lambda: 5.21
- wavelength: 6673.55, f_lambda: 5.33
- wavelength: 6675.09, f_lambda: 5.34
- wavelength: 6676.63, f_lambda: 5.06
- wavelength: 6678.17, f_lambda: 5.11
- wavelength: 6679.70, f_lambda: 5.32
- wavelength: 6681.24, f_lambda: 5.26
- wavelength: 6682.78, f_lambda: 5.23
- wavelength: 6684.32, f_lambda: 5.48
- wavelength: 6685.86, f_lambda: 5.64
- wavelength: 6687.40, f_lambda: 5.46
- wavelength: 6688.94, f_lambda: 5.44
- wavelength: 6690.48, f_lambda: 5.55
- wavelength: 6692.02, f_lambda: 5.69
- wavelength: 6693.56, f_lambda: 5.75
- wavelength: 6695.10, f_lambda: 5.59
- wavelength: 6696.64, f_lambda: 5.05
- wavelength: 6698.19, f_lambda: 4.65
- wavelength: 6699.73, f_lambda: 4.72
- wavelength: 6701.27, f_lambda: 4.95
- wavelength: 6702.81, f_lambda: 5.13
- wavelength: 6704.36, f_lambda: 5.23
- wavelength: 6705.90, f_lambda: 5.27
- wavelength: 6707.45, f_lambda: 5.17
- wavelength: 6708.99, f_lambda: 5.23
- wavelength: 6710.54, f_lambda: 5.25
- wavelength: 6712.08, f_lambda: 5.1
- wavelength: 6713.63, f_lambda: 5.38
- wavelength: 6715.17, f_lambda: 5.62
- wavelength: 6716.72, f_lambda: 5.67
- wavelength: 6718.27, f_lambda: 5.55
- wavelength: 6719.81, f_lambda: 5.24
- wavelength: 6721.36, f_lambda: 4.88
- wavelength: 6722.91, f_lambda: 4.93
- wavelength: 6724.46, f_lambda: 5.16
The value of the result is 5.3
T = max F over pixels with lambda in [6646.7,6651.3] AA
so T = 5.62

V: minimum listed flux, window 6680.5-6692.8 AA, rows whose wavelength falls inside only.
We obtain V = 5.23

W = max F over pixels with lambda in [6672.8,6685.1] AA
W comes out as 5.48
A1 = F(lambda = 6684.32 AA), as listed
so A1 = 5.48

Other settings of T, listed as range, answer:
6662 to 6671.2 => 5.83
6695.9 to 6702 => 5.05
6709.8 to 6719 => 5.67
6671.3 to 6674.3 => 5.33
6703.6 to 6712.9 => 5.27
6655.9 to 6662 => 5.6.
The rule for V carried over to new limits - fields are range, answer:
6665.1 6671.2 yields 5.18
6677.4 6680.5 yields 5.11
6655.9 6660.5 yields 5.38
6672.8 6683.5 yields 5.06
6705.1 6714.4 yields 5.1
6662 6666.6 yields 5.26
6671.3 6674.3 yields 5.21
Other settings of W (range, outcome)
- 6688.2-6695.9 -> 5.75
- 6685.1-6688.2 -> 5.64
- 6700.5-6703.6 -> 5.13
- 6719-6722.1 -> 5.24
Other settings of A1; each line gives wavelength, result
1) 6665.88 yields 5.26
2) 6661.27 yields 5.6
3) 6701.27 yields 4.95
